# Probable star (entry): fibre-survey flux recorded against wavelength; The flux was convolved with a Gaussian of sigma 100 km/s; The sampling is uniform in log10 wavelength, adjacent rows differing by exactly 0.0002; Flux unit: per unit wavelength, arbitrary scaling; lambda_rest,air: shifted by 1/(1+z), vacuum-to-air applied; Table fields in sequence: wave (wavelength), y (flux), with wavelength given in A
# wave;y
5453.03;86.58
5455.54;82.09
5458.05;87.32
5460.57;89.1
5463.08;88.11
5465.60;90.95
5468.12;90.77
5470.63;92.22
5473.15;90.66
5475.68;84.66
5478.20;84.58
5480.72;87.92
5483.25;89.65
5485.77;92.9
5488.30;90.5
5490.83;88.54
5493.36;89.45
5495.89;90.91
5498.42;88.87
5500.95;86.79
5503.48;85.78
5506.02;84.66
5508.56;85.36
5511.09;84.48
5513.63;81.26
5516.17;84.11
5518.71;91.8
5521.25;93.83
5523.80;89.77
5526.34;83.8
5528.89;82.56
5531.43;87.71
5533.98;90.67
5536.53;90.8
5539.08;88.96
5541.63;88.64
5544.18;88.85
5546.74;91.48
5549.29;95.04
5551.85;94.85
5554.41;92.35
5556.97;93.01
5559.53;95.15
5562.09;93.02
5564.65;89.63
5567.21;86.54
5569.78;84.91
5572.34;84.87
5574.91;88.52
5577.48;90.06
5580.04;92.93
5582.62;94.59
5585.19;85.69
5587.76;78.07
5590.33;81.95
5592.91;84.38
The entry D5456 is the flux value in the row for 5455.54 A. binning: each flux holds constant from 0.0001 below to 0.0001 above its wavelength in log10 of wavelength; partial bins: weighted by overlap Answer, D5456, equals 82.09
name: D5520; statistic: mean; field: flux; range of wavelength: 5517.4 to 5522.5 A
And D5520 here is 92.8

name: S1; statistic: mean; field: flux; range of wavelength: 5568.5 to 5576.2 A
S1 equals 86.1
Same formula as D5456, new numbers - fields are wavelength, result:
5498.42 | 88.87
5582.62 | 94.59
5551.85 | 94.85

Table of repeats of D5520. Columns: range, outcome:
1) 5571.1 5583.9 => 90.2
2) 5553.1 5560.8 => 93.5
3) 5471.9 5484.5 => 87.4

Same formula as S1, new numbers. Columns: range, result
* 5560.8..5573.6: 87.8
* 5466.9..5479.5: 88.6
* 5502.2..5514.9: 84.3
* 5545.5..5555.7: 93.4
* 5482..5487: 91.4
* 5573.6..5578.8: 89.4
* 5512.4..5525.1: 88.2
